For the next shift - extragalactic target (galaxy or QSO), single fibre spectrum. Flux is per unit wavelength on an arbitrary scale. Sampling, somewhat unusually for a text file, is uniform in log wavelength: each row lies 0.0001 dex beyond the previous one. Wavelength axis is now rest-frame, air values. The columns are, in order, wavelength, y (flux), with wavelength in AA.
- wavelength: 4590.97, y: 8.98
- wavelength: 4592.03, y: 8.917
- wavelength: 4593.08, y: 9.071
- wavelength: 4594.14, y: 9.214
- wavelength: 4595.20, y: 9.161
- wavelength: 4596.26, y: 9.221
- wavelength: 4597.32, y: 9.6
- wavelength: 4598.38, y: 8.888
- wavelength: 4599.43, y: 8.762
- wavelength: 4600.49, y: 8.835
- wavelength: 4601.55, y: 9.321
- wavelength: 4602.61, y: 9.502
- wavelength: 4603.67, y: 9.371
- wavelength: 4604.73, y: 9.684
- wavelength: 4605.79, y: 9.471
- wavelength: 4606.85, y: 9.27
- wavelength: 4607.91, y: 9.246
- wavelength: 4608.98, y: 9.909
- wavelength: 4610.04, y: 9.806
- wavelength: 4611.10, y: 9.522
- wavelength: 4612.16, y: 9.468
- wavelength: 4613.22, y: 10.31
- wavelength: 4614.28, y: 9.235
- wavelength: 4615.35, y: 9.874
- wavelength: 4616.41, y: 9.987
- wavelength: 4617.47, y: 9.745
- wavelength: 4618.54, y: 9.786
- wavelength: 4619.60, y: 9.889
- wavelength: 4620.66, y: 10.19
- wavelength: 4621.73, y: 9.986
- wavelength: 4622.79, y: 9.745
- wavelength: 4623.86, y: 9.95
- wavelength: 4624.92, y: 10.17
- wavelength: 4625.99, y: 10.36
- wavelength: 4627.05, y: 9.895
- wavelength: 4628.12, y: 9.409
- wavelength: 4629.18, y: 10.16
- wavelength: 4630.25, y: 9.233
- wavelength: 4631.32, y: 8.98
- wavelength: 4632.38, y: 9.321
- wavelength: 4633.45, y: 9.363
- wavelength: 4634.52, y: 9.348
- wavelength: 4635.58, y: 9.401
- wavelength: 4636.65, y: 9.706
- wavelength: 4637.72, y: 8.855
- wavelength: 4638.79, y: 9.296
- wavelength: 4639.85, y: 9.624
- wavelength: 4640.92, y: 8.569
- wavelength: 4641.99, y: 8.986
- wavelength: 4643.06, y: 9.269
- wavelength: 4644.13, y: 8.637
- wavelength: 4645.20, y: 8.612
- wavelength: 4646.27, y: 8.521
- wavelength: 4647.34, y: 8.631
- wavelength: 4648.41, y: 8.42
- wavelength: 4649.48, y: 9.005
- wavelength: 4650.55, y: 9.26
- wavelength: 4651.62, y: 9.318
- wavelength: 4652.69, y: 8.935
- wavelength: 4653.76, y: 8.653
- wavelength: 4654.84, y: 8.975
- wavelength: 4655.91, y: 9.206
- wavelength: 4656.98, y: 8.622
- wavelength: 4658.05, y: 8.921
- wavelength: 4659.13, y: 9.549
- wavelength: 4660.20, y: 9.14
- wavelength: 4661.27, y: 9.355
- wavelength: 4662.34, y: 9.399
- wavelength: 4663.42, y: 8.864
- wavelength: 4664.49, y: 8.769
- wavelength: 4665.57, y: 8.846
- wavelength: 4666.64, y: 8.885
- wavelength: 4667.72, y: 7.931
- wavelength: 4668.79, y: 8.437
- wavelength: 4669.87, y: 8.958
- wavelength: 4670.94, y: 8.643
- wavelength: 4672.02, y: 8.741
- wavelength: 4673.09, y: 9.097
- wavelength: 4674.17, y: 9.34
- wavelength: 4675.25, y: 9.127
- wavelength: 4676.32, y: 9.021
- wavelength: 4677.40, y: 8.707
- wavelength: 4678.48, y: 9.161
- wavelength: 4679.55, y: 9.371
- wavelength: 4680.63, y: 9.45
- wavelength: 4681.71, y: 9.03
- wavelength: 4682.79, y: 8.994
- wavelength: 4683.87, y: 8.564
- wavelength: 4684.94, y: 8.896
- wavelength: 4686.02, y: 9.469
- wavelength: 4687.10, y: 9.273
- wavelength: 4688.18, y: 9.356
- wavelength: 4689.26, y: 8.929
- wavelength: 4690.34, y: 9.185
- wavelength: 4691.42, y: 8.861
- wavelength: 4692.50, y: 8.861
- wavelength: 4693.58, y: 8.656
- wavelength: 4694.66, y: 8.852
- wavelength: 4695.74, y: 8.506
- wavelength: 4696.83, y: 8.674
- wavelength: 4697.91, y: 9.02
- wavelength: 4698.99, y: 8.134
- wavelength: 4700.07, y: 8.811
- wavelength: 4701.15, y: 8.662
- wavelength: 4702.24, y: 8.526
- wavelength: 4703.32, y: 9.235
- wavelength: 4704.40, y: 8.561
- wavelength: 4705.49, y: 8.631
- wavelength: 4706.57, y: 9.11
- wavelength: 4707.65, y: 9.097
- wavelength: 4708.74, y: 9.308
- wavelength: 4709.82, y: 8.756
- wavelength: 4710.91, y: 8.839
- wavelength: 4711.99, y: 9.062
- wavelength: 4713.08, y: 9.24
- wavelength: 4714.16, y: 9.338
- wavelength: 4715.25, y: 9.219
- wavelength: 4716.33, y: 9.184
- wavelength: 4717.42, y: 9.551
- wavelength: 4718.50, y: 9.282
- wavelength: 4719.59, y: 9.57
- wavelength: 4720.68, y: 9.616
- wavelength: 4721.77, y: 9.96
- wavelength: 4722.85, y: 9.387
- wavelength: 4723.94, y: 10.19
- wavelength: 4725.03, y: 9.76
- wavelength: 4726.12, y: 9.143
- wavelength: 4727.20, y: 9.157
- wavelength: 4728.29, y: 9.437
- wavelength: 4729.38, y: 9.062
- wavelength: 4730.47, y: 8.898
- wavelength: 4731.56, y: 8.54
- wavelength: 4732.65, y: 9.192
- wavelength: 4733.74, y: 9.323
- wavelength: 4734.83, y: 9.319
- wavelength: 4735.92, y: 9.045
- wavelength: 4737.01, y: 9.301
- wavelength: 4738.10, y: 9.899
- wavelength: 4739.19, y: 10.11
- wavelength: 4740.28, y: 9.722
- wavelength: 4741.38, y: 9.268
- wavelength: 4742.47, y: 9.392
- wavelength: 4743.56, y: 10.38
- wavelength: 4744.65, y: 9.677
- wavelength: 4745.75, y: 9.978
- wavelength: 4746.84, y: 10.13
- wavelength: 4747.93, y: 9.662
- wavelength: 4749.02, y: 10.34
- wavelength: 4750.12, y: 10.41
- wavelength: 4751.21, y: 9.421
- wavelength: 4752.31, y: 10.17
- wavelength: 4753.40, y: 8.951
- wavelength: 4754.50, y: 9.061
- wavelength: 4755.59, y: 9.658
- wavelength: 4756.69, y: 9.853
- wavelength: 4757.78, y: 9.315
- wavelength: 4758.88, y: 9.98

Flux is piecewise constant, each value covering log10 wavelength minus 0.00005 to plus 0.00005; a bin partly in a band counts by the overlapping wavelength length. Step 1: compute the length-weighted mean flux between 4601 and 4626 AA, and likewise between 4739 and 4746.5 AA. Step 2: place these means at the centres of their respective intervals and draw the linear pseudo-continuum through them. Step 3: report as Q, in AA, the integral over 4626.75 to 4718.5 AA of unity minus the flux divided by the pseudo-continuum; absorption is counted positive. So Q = 6.9 AA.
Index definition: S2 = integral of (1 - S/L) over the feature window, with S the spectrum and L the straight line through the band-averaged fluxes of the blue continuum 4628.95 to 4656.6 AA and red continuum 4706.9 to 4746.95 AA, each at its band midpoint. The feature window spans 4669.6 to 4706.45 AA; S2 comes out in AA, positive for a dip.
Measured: 1.3 AA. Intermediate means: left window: 9.07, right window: 9.41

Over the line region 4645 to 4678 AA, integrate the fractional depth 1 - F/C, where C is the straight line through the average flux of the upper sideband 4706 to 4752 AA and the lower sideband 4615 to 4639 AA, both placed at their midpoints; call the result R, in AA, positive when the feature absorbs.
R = 2.4 AA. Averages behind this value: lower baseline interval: 9.68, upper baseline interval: 9.46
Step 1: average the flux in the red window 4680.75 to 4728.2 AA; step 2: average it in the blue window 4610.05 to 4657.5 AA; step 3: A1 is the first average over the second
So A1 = 0.97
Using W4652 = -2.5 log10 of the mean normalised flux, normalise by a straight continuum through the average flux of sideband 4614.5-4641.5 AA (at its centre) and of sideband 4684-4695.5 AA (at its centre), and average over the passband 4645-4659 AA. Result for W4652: 0.06 mag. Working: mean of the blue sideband 9.63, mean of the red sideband 9.01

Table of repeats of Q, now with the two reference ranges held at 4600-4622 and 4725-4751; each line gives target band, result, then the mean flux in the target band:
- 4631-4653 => 1.3 AA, 9.05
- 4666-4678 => 1.0 AA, 8.81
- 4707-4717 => 0.5 AA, 9.12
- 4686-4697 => 0.7 AA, 8.95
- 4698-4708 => 0.8 AA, 8.76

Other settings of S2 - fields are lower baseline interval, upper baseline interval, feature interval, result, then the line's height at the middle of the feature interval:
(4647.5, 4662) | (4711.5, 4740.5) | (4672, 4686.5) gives 0.1 AA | 9.15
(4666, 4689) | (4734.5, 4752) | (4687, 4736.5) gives 1.5 AA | 9.38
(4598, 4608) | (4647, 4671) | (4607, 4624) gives -1.1 AA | 9.17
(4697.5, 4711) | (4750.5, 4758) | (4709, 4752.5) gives -1.4 AA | 9.19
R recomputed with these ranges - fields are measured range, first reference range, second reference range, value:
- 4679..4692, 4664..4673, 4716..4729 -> -0.3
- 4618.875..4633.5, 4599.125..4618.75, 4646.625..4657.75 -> -0.8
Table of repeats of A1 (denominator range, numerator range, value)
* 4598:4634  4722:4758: 0.99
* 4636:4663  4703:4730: 1.03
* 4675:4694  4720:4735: 1.03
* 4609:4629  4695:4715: 0.90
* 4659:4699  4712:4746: 1.05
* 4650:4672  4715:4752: 1.07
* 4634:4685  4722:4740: 1.04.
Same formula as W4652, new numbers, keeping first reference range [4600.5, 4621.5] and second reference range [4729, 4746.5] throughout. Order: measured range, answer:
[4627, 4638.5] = 0.02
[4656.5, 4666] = 0.06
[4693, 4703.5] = 0.10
